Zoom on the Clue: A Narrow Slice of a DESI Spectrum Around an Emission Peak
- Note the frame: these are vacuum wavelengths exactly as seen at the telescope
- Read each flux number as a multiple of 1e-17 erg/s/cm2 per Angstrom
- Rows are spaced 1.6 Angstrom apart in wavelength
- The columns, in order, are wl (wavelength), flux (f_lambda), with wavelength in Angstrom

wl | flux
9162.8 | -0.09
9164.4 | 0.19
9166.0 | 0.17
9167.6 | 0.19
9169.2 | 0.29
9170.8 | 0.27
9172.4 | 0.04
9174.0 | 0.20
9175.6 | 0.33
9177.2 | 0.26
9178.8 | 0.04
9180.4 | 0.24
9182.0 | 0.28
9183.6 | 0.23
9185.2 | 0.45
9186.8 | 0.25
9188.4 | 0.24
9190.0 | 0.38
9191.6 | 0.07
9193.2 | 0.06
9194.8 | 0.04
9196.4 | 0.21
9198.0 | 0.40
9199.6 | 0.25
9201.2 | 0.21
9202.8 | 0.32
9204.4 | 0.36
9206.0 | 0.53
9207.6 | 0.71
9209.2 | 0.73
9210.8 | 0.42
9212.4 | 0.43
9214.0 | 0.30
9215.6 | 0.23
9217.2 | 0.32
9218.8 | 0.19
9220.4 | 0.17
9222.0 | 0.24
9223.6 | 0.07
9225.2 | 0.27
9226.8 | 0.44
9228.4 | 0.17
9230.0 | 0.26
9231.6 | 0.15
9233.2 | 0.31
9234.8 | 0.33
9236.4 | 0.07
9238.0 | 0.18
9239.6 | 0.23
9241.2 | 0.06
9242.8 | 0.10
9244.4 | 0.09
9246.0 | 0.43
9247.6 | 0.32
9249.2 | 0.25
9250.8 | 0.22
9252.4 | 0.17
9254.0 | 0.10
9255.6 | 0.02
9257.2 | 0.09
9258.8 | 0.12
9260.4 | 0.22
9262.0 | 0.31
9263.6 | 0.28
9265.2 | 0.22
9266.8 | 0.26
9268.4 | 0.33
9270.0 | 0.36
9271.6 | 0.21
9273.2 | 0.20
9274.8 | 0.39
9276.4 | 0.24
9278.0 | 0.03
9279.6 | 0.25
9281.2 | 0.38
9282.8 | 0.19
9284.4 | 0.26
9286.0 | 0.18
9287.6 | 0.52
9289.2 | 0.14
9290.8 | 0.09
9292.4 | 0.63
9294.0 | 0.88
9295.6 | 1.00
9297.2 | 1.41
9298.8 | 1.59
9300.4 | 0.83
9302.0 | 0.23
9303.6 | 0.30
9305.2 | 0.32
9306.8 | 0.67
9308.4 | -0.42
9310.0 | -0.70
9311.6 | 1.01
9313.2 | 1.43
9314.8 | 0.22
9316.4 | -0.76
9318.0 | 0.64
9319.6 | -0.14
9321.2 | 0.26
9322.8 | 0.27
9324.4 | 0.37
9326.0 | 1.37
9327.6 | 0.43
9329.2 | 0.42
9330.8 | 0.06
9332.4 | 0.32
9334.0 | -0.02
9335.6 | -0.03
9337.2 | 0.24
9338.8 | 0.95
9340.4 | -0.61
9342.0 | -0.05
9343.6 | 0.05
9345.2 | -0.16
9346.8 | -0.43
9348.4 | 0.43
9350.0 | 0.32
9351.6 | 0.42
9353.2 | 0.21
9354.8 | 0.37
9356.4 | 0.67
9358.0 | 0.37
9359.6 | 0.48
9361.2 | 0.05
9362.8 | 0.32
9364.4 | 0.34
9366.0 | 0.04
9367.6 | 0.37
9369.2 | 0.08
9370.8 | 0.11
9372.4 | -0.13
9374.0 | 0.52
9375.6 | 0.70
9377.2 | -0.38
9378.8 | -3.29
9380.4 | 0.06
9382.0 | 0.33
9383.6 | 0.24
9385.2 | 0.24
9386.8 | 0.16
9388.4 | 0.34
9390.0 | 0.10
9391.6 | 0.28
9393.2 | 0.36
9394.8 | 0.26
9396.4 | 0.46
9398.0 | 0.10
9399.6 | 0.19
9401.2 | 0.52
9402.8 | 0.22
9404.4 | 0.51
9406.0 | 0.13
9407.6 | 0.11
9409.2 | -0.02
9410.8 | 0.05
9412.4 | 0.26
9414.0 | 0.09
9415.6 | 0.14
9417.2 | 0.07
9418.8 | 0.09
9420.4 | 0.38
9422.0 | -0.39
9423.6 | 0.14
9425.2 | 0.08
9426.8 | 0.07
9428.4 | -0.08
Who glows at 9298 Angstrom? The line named [O III] 5007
